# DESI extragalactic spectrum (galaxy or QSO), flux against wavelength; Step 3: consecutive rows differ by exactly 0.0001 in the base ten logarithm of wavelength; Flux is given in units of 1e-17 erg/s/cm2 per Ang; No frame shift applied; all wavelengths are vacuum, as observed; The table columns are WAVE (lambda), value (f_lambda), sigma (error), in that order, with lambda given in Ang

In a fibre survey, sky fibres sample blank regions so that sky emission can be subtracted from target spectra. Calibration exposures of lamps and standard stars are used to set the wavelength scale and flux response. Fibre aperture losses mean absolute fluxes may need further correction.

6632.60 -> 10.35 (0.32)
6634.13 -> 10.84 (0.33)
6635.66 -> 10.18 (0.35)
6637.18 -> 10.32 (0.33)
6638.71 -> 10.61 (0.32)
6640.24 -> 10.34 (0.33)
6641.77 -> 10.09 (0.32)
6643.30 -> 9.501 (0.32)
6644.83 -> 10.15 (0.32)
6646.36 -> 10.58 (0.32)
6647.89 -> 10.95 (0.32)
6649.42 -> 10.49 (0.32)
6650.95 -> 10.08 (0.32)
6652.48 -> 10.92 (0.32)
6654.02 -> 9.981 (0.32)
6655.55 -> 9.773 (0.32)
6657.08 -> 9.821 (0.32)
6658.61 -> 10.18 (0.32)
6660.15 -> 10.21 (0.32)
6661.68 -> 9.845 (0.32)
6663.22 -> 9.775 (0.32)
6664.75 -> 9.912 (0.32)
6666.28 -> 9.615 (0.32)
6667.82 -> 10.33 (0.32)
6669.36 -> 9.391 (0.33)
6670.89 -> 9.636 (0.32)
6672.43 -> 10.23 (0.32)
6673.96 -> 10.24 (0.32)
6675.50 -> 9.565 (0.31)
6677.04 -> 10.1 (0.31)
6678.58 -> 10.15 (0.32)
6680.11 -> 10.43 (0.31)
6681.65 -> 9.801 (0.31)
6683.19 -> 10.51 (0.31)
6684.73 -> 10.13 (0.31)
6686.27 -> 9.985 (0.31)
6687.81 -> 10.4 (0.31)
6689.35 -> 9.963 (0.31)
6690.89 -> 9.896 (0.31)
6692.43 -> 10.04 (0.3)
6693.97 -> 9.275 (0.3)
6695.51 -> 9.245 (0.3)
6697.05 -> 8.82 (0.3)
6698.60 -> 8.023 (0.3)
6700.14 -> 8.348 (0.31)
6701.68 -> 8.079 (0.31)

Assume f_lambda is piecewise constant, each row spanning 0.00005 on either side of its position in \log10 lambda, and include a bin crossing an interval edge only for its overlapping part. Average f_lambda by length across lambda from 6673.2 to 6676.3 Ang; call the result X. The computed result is 9.88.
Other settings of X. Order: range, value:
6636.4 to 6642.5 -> 10.3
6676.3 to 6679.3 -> 10.1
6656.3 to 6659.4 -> 10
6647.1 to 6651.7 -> 10.5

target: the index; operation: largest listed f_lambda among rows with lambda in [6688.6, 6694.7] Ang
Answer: 10.04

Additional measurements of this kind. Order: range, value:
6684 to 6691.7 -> 10.4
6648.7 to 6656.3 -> 10.92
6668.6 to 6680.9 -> 10.43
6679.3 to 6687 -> 10.51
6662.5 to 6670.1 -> 10.33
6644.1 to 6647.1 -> 10.58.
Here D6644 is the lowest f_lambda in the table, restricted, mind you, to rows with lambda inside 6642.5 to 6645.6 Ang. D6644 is 9.501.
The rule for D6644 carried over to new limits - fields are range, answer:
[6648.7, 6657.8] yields 9.773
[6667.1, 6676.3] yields 9.391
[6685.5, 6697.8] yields 8.82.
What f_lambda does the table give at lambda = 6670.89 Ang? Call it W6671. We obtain 9.636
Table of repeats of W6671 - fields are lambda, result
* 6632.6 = 10.35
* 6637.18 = 10.32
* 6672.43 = 10.23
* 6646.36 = 10.58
